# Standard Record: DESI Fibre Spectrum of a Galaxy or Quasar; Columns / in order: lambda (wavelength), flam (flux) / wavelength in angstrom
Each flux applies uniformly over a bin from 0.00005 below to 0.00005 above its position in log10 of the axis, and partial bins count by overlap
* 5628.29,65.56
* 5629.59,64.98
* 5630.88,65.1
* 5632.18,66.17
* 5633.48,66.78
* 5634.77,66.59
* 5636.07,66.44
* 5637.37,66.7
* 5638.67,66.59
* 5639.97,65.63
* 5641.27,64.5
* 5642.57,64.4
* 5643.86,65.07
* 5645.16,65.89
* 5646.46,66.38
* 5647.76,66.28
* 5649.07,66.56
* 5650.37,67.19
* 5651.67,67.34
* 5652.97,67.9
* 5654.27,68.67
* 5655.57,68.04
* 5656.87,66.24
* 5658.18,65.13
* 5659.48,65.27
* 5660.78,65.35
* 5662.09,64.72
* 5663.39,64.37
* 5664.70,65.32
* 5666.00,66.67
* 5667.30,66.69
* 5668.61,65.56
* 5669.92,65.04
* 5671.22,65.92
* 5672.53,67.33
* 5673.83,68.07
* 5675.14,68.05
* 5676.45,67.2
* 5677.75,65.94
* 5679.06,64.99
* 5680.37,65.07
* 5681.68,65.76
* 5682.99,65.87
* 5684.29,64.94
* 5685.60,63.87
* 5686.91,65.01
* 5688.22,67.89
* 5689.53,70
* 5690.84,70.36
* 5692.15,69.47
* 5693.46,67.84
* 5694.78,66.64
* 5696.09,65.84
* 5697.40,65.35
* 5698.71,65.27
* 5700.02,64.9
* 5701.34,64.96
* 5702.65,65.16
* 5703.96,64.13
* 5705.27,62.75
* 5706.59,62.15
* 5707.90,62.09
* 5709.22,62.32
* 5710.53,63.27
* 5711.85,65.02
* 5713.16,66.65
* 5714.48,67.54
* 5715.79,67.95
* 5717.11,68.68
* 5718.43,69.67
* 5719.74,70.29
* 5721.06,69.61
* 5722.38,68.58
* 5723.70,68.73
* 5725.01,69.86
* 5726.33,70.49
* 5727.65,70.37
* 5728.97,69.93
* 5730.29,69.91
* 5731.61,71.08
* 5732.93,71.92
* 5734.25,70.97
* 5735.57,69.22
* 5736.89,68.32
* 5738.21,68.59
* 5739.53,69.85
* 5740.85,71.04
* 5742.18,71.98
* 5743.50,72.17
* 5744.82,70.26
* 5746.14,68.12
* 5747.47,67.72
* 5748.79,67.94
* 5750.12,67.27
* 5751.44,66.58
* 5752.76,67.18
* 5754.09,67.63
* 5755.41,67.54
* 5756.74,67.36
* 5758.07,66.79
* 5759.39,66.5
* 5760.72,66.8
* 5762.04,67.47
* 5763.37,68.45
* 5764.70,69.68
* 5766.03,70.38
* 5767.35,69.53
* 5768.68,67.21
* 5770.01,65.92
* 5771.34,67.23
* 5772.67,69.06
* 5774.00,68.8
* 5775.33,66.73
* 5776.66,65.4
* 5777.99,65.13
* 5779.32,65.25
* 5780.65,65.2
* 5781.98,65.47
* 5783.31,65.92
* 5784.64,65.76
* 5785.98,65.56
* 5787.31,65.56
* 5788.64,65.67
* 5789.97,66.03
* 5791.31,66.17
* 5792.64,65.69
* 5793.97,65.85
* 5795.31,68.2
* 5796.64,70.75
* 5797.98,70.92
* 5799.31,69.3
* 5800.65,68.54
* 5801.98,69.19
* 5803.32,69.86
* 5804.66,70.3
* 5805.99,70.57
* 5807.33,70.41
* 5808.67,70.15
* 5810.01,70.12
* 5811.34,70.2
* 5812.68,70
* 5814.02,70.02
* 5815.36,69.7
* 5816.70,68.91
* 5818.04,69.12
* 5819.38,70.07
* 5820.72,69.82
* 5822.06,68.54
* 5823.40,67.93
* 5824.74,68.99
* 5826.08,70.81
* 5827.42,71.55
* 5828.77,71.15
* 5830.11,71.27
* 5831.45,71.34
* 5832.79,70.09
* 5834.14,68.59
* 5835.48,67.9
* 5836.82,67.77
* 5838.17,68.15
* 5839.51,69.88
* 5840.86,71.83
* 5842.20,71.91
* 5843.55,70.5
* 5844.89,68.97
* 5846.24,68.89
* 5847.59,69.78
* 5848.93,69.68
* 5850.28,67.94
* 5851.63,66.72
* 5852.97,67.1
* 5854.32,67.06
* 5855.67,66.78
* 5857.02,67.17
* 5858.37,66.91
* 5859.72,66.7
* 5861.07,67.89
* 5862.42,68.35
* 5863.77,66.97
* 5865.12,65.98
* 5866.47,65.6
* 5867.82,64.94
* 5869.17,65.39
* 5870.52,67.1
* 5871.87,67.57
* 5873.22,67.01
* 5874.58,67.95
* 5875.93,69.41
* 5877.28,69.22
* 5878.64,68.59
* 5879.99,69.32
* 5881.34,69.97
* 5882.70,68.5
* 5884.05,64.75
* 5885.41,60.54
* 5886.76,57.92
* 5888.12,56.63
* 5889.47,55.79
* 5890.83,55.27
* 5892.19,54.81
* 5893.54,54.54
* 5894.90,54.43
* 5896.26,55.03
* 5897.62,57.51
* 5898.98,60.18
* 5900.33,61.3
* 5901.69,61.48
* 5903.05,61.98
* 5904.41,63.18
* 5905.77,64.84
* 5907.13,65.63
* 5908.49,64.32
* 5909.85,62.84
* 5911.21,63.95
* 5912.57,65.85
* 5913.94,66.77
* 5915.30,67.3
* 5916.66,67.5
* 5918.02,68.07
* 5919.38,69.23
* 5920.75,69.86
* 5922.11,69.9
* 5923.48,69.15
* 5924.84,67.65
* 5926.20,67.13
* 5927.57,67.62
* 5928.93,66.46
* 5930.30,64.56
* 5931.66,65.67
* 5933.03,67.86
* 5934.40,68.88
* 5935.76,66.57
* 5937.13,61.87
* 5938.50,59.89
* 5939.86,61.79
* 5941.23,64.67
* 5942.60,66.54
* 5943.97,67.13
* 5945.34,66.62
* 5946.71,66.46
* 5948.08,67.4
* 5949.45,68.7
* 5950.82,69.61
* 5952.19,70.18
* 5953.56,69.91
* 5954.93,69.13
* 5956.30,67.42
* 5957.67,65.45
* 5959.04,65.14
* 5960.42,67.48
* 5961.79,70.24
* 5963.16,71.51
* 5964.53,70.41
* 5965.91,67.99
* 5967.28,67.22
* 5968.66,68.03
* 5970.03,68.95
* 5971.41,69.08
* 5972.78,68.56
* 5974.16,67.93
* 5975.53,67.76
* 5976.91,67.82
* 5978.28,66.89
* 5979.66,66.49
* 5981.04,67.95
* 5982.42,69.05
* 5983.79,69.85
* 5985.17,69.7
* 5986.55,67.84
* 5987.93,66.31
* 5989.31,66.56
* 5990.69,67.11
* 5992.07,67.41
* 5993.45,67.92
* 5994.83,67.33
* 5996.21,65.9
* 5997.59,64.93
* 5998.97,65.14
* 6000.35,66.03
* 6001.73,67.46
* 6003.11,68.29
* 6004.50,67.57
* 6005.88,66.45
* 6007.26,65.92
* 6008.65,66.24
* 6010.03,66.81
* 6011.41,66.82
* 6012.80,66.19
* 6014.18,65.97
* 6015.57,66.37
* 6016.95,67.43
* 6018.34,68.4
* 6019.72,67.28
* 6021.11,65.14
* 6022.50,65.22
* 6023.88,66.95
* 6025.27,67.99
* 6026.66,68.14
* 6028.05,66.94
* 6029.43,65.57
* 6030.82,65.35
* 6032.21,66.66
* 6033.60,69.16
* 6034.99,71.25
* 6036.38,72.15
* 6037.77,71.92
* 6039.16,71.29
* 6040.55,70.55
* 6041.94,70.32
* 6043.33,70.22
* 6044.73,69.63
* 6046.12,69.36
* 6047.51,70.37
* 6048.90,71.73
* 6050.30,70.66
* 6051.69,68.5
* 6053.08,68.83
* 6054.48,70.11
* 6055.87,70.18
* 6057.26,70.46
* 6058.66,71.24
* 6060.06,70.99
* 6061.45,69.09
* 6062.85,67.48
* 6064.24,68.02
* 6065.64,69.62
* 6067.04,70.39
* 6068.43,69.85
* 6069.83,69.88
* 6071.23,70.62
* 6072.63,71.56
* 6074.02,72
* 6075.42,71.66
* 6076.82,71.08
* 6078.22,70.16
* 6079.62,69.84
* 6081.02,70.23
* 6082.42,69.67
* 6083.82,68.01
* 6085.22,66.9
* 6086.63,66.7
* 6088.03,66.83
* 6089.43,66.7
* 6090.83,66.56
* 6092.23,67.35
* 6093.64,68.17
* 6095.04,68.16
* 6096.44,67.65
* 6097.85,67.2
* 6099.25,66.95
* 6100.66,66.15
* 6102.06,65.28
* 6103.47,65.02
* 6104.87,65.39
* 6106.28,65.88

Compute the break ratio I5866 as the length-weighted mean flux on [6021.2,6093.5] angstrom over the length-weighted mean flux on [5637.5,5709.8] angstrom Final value 1.05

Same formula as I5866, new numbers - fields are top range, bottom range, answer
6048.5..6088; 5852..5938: 1.08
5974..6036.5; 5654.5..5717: 1.02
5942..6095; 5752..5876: 1.00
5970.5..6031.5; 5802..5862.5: 0.97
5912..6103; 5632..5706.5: 1.03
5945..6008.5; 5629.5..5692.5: 1.02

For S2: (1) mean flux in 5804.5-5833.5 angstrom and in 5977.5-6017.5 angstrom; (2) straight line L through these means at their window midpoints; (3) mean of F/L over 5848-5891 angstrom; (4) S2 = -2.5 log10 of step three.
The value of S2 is 0.052 mag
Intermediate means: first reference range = 70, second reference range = 67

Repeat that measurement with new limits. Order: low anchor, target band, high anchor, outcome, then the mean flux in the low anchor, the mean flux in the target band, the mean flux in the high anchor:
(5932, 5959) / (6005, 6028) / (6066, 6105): 0.01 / 66.6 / 66.7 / 68.5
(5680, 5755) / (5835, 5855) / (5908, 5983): -0.02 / 67.6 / 68.9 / 67.2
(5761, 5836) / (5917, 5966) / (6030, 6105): 0.02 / 68.5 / 67.3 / 69.1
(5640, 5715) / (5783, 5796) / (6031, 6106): 0.01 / 65.9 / 66.1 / 69.1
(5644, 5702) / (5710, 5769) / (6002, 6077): -0.03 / 66.4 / 68.7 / 68.8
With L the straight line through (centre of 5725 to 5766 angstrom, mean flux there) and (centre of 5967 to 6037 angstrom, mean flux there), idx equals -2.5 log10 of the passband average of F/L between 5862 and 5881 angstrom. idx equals 0.01 mag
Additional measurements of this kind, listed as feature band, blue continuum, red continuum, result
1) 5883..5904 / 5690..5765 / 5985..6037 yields 0.16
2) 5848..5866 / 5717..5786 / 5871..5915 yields -0.05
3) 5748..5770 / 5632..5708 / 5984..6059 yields -0.02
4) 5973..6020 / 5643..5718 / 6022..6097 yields 0.02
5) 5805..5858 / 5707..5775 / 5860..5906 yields -0.07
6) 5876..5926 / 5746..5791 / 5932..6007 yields 0.06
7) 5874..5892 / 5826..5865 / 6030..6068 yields 0.08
